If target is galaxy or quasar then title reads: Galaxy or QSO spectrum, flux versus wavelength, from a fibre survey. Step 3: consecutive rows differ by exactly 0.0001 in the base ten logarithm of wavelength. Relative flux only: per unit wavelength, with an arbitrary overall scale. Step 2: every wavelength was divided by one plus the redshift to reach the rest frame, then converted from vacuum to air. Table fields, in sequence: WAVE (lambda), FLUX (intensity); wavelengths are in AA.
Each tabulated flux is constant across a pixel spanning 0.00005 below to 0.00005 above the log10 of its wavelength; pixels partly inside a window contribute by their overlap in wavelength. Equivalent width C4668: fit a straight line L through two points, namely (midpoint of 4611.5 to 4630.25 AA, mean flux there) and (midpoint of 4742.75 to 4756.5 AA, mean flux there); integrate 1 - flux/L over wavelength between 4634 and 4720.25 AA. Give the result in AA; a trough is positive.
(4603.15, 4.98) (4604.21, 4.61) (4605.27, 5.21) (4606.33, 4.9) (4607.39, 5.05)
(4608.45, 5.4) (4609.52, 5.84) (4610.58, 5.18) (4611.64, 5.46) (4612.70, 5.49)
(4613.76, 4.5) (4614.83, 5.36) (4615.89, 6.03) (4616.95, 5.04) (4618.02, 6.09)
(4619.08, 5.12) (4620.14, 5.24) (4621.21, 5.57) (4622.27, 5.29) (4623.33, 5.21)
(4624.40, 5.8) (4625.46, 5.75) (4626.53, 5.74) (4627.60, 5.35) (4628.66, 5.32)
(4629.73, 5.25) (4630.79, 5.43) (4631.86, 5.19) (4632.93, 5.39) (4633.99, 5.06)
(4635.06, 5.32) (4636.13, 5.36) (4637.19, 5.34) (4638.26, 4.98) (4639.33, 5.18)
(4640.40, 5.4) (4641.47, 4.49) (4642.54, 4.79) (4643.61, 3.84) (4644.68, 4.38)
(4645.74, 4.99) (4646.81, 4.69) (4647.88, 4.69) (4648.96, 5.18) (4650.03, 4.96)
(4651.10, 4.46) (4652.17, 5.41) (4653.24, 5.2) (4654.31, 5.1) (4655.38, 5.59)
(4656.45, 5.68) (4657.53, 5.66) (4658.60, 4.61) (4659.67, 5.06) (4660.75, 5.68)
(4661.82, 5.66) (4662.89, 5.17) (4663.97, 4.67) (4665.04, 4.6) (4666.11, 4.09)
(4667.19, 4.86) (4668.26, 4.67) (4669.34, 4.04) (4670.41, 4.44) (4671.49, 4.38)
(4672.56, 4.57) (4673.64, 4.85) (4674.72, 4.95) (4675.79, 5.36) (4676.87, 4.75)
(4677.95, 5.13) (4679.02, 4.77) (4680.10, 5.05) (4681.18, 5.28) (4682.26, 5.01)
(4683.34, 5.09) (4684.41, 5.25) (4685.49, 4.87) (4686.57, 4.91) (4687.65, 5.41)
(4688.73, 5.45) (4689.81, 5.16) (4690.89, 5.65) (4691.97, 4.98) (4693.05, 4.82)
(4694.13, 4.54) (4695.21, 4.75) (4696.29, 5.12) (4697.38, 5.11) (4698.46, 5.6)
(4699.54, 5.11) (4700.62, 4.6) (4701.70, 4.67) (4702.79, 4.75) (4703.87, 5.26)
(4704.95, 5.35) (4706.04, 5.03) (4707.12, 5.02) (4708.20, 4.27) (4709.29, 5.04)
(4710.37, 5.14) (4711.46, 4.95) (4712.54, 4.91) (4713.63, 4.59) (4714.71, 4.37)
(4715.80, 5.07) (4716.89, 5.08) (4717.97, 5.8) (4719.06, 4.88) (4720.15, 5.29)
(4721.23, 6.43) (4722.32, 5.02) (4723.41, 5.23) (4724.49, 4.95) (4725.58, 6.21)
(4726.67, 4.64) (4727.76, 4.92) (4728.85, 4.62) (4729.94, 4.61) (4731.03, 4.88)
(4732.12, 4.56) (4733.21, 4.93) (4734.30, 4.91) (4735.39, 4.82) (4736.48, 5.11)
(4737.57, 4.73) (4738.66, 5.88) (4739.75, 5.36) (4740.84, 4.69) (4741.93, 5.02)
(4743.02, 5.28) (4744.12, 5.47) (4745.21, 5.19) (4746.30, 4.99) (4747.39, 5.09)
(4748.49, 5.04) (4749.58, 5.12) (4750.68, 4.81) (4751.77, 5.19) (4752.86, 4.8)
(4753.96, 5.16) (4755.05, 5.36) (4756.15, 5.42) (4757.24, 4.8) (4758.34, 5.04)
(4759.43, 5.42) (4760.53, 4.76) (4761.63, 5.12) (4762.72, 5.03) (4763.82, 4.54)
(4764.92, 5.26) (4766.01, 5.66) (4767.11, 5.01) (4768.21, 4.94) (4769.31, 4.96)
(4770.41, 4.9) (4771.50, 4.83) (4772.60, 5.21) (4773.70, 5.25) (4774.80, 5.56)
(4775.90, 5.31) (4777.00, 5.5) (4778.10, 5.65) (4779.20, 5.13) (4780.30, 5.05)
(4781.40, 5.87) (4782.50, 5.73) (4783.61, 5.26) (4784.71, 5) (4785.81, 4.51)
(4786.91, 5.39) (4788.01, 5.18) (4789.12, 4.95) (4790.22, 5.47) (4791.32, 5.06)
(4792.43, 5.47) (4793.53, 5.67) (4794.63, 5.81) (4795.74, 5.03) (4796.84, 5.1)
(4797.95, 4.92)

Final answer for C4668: 5.2 AA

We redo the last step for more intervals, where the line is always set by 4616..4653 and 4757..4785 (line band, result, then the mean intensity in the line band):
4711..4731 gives 0.4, 5.08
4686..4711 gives 0.7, 5.03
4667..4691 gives 1.1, 4.94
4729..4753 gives 0.8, 5.02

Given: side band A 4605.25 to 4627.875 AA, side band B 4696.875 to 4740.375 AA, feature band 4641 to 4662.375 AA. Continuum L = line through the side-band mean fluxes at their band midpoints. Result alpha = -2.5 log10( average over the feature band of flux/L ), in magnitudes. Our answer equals 0.06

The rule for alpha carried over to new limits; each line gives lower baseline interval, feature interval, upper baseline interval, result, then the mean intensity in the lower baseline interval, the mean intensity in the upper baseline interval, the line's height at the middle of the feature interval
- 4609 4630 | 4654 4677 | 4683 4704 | 0.057 mag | 5.43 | 5.05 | 5.2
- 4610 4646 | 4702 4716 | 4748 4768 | 0.054 mag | 5.24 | 5.08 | 5.14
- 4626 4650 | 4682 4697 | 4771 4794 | 0.014 mag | 5.06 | 5.29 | 5.14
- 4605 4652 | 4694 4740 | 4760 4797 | 0.037 mag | 5.19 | 5.21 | 5.2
